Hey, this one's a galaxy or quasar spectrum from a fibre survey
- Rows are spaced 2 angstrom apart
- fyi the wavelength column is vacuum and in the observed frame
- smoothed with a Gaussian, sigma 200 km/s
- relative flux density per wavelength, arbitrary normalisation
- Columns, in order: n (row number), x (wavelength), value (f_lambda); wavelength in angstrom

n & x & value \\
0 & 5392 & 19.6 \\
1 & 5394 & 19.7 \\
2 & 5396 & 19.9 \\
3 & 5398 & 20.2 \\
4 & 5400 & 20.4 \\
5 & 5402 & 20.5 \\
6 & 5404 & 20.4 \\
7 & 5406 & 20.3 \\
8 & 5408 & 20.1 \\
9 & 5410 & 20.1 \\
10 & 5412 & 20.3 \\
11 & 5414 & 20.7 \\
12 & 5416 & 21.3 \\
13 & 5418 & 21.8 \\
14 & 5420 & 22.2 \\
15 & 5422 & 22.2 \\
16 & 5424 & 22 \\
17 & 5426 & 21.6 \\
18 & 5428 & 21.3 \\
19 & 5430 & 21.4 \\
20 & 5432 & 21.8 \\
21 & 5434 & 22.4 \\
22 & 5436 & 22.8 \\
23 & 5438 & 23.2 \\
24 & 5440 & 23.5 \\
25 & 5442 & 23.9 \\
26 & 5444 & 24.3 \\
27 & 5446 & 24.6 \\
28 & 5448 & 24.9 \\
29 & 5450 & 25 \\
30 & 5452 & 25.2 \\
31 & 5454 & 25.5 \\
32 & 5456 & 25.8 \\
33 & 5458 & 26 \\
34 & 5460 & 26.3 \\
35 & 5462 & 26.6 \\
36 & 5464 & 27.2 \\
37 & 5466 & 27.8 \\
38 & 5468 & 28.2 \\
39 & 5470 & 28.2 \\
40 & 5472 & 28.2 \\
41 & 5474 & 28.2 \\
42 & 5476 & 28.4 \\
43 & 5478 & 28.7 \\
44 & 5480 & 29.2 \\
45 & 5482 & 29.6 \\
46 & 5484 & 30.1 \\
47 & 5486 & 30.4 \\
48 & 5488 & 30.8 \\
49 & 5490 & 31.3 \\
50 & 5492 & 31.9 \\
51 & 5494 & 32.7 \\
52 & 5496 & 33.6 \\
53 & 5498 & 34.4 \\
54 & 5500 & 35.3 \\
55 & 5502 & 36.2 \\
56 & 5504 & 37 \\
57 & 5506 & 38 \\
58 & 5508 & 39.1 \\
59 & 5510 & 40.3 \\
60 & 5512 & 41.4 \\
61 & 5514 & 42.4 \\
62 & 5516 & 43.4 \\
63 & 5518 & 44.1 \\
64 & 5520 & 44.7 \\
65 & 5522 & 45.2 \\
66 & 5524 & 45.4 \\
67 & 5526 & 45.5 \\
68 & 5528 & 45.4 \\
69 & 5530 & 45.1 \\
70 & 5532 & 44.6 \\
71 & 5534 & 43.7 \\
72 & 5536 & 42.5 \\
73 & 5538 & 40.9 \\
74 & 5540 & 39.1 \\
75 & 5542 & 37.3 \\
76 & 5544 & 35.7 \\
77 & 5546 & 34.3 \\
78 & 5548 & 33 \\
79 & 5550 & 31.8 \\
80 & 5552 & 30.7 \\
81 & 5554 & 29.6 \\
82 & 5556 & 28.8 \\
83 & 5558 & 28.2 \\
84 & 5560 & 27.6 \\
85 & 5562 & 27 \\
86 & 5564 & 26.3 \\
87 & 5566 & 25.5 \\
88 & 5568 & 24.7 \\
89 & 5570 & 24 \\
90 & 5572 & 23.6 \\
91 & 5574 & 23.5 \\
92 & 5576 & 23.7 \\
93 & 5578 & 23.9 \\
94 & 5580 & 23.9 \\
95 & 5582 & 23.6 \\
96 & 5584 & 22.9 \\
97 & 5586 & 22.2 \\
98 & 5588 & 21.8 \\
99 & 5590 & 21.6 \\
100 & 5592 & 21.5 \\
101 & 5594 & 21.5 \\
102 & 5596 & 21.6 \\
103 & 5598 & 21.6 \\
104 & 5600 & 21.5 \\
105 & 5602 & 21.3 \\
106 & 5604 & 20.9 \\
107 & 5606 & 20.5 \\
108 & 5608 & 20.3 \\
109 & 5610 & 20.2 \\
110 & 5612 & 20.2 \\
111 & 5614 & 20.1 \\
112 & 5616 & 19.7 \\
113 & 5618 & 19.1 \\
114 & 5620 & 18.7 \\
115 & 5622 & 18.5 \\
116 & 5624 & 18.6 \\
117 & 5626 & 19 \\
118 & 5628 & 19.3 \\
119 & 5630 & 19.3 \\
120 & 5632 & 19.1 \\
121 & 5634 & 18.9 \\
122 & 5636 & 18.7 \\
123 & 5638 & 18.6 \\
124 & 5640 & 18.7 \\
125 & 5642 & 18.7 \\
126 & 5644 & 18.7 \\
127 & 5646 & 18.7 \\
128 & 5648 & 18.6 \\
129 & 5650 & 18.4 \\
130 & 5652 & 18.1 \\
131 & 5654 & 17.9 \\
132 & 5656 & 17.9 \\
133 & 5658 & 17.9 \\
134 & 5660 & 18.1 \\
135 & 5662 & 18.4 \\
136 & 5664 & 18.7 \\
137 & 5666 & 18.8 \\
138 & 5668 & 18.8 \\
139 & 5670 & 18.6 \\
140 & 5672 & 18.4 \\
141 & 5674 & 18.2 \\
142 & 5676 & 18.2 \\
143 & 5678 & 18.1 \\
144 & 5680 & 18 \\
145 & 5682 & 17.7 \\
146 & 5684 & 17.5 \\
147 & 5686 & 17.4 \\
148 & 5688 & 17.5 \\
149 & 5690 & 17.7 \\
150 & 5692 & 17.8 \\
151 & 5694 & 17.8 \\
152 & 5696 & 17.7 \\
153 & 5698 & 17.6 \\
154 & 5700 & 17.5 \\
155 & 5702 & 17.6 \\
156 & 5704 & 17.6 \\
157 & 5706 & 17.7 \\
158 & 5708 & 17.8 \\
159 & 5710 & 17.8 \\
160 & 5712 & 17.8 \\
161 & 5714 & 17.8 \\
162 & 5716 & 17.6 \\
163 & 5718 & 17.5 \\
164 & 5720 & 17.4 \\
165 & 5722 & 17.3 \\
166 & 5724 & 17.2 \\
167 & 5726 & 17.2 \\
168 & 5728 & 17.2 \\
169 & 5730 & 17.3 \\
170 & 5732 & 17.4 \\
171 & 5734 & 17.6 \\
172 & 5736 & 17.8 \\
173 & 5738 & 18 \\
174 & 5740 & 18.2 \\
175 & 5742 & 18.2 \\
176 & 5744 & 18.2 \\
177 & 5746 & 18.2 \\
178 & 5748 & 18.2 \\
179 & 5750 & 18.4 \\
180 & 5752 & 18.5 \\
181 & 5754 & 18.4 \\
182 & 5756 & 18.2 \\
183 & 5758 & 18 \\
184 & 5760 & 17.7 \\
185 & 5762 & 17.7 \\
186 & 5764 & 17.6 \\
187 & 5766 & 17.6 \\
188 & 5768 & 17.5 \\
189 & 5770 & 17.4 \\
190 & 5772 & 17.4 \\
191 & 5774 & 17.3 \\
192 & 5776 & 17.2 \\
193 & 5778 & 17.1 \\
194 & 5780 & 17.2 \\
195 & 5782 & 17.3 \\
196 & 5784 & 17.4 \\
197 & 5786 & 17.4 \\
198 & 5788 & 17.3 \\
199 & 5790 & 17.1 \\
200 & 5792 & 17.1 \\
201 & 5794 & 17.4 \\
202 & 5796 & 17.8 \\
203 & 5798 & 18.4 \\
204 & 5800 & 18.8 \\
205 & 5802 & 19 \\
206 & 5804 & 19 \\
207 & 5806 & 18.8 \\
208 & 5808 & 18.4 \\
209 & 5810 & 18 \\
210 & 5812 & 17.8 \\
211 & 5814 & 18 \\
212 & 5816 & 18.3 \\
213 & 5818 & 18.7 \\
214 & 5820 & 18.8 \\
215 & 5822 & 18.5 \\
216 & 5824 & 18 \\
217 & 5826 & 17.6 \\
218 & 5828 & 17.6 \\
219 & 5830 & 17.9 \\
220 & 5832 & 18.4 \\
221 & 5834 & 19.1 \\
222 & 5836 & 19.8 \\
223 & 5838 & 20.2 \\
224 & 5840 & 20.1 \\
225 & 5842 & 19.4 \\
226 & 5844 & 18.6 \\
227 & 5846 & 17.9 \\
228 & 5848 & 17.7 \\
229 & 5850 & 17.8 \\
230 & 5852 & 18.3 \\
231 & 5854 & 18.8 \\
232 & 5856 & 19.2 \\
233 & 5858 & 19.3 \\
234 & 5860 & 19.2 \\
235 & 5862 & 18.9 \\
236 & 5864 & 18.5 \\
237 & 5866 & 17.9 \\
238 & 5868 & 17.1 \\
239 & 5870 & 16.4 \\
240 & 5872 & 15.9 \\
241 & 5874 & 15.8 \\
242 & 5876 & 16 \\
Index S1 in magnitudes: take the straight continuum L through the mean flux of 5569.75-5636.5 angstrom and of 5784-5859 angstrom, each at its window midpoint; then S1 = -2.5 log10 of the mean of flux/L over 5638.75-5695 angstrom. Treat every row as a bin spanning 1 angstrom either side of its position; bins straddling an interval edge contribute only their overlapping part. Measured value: 0.12 mag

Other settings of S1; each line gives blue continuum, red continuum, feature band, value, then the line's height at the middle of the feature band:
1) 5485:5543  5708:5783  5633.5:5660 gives 0.41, 26.9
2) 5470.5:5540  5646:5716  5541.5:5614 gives 0.18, 29.3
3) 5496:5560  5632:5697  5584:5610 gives 0.30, 28.3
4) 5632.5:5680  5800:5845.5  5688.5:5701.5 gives 0.05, 18.5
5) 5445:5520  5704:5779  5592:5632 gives 0.22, 24.7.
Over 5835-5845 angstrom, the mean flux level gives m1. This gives 19.6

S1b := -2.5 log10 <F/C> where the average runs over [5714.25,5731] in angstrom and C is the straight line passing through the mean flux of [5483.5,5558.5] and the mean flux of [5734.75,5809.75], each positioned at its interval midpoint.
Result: 0.25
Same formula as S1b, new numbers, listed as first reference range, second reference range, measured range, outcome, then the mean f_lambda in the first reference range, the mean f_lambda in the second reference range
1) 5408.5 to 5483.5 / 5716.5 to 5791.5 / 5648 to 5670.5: 0.08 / 24.6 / 17.6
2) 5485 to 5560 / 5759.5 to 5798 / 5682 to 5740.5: 0.27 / 37.5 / 17.4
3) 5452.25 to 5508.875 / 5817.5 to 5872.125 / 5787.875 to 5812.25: 0.10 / 30.4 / 18.5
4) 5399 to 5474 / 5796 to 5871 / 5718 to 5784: 0.11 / 23.5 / 18.5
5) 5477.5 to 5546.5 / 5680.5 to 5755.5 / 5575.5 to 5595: 0.34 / 38.1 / 17.7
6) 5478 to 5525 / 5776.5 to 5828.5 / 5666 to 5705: 0.37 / 36.6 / 17.9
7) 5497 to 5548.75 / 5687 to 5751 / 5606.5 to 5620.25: 0.45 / 40.6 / 17.7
